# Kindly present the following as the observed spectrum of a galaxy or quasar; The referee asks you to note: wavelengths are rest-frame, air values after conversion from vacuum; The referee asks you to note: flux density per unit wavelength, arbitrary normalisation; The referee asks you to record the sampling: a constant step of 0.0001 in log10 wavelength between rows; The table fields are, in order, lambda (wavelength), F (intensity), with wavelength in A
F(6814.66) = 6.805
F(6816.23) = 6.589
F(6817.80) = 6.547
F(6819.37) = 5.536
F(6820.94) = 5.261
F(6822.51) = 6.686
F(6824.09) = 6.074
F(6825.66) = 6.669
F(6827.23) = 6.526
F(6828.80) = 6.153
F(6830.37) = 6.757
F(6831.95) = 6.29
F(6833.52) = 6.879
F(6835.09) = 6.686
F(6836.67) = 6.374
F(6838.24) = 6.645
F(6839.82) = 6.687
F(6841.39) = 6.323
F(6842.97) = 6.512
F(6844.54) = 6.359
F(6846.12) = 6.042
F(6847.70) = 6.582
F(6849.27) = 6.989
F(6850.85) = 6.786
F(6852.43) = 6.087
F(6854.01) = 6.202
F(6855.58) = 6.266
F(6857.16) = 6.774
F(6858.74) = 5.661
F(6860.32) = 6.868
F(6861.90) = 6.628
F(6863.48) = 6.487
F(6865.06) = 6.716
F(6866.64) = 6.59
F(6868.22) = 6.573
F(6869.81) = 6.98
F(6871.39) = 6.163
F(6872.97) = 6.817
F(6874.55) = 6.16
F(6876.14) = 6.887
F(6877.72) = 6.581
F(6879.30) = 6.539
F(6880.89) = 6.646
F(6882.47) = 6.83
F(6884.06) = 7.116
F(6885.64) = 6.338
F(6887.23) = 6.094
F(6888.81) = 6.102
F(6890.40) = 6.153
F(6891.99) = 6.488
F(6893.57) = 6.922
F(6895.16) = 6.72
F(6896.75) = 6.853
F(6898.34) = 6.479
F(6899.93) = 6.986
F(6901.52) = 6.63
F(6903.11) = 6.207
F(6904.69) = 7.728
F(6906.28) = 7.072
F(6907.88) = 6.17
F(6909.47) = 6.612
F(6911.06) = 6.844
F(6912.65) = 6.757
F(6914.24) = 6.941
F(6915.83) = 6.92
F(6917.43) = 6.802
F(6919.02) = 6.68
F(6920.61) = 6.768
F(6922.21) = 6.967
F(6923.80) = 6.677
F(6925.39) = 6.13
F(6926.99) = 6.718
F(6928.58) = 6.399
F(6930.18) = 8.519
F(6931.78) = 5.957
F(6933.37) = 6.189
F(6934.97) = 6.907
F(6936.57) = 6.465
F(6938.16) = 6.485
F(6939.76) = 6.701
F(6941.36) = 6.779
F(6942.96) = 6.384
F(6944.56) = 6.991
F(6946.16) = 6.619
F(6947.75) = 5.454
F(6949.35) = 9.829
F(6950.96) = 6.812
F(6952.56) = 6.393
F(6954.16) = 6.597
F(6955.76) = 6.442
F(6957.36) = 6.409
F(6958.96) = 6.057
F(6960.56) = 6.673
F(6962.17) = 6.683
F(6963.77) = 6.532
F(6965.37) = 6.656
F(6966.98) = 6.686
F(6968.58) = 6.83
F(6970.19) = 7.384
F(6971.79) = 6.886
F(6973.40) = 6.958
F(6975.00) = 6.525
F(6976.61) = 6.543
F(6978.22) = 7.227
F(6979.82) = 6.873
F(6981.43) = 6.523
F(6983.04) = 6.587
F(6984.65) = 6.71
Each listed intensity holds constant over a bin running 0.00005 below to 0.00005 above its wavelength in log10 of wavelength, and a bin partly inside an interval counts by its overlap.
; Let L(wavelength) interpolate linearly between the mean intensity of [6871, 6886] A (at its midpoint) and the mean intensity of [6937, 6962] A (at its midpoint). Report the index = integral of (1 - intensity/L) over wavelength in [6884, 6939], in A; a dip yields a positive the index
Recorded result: -0.1 A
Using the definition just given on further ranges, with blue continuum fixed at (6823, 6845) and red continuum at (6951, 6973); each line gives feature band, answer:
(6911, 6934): -0.5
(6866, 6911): -0.4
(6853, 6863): 0.2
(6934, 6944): 0.0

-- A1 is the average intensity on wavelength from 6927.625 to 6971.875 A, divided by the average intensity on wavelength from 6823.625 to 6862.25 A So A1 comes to 1.0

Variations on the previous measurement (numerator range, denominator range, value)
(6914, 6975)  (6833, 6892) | 1.03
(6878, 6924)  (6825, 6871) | 1.03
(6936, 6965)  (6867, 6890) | 1.02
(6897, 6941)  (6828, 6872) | 1.04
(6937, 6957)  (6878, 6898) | 1.03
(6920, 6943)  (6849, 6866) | 1.03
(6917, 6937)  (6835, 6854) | 1.03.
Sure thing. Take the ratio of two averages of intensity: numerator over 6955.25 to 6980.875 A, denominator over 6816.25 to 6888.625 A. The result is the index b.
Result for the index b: 1.0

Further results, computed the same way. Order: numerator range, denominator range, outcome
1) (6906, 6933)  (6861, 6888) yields 1.02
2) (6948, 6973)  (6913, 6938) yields 1.01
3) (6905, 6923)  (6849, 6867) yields 1.05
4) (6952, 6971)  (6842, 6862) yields 1.03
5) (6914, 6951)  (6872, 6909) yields 1.02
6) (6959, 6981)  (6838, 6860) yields 1.05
